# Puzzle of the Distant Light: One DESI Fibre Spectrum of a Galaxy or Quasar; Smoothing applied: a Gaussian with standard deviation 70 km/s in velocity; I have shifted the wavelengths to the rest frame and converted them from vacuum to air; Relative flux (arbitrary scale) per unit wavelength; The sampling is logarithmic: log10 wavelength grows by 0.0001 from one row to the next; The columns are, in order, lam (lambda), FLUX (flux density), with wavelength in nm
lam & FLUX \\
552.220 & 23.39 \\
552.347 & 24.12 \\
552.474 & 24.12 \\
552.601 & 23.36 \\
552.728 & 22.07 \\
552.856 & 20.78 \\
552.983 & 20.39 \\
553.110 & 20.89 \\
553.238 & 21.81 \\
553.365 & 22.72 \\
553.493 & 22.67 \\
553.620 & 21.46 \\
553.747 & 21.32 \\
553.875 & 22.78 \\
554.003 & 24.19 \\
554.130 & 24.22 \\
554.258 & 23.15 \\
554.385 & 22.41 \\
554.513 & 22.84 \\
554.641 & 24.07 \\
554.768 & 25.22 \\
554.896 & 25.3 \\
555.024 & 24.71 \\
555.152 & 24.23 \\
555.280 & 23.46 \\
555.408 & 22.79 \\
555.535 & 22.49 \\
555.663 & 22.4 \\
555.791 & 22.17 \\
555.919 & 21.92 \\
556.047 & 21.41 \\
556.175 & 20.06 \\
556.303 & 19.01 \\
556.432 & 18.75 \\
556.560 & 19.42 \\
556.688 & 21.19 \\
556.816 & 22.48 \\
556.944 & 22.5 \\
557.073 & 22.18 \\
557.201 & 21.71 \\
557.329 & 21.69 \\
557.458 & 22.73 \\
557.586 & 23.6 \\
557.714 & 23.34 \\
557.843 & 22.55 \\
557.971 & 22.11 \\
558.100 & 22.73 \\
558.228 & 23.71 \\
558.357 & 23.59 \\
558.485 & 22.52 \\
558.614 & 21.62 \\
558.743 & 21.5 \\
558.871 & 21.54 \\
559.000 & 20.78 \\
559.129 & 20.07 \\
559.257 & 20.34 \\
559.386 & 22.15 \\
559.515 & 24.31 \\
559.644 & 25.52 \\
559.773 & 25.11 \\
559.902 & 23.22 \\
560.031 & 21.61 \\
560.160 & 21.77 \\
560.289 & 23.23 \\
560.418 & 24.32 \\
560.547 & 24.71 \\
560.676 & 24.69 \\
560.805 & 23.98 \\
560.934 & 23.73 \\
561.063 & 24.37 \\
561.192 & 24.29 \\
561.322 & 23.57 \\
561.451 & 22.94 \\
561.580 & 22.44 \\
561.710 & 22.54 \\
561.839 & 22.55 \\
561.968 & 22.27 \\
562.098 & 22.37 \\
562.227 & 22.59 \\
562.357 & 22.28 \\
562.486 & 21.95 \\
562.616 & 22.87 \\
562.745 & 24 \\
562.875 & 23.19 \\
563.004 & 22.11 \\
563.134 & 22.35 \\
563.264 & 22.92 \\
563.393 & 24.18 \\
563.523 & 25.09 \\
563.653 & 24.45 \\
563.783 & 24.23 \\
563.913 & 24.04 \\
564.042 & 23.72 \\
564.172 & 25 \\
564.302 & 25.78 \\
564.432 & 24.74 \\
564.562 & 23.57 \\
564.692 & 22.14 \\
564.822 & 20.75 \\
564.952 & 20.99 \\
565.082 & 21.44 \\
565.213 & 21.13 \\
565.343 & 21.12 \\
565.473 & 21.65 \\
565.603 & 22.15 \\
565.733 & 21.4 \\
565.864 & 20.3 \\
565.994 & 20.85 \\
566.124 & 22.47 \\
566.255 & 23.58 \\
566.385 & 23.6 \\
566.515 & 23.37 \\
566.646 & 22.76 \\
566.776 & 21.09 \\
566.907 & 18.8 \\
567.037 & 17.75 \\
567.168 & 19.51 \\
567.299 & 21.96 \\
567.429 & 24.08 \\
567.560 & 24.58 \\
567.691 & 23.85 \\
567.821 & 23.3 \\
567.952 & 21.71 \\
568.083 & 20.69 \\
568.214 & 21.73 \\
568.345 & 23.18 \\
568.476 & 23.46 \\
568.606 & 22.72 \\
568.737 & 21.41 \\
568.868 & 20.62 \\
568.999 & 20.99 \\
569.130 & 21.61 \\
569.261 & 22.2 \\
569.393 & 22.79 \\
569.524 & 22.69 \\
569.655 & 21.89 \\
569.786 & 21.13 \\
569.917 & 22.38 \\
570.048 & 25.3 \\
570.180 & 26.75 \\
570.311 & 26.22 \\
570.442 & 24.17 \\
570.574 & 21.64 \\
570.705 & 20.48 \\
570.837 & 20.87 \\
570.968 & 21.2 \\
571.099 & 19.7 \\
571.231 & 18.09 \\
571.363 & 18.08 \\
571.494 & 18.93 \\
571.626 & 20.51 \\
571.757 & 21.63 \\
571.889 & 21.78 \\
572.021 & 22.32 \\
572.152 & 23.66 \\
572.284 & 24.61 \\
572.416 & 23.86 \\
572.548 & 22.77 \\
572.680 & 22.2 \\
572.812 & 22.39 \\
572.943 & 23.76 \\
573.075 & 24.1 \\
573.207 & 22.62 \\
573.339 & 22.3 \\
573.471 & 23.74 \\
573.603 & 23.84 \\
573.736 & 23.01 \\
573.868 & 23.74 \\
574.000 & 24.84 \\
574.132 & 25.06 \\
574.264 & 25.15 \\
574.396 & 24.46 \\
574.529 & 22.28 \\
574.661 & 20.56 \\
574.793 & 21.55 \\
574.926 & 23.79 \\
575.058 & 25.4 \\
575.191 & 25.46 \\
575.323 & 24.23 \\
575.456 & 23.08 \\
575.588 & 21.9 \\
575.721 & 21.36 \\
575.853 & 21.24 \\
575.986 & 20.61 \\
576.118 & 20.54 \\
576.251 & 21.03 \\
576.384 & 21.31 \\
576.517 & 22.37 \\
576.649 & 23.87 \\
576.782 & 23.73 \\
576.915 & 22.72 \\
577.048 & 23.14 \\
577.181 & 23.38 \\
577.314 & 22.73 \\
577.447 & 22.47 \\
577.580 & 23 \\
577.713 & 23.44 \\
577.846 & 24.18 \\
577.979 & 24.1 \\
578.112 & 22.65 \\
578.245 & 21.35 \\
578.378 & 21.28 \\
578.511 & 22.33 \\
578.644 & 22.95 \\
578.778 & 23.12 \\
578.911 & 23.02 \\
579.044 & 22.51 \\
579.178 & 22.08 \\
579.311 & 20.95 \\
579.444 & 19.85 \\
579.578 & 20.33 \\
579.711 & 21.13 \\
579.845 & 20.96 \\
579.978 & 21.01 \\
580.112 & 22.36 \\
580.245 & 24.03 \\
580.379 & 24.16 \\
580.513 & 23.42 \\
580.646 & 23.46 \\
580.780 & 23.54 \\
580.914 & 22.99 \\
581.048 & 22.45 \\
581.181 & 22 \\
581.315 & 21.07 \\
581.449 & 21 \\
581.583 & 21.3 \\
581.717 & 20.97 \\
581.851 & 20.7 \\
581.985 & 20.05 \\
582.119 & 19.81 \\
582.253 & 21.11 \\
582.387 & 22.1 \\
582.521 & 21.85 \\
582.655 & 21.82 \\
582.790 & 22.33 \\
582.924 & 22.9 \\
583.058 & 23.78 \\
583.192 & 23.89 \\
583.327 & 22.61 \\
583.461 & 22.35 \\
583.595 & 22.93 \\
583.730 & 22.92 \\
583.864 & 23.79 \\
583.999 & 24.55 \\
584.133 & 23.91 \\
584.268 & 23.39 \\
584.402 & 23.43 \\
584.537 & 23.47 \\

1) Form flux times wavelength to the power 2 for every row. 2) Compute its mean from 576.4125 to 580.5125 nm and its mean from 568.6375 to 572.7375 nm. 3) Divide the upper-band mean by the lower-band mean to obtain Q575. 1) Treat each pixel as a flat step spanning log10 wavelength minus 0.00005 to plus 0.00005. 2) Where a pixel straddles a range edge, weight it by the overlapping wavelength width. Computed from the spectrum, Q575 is 1.1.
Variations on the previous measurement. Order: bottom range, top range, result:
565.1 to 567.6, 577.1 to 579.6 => 1.08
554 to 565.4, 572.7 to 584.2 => 1.06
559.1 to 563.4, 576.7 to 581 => 1.04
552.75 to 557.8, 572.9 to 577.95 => 1.11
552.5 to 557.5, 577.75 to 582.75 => 1.08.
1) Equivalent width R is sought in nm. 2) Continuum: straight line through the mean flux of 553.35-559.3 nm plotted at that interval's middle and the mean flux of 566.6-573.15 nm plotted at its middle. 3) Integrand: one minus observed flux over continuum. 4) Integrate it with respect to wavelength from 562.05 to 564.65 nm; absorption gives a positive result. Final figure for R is -0.16 nm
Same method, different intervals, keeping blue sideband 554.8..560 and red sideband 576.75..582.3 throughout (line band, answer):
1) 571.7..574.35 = -0.136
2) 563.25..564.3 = -0.097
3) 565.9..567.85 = 0.019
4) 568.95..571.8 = 0.060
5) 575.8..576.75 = 0.024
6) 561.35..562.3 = -0.011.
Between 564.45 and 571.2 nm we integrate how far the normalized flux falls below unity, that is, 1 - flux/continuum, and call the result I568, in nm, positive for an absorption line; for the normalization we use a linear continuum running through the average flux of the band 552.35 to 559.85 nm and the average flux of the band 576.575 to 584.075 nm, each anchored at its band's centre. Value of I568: 0.10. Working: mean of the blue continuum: 22.4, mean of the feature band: 22.1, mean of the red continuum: 22.4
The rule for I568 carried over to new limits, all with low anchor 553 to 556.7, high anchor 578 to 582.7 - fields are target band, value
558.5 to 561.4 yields -0.096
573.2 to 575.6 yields -0.172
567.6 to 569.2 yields -0.002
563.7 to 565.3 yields -0.066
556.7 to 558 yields -0.007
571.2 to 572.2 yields 0.064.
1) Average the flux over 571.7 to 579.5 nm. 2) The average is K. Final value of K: 22.8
